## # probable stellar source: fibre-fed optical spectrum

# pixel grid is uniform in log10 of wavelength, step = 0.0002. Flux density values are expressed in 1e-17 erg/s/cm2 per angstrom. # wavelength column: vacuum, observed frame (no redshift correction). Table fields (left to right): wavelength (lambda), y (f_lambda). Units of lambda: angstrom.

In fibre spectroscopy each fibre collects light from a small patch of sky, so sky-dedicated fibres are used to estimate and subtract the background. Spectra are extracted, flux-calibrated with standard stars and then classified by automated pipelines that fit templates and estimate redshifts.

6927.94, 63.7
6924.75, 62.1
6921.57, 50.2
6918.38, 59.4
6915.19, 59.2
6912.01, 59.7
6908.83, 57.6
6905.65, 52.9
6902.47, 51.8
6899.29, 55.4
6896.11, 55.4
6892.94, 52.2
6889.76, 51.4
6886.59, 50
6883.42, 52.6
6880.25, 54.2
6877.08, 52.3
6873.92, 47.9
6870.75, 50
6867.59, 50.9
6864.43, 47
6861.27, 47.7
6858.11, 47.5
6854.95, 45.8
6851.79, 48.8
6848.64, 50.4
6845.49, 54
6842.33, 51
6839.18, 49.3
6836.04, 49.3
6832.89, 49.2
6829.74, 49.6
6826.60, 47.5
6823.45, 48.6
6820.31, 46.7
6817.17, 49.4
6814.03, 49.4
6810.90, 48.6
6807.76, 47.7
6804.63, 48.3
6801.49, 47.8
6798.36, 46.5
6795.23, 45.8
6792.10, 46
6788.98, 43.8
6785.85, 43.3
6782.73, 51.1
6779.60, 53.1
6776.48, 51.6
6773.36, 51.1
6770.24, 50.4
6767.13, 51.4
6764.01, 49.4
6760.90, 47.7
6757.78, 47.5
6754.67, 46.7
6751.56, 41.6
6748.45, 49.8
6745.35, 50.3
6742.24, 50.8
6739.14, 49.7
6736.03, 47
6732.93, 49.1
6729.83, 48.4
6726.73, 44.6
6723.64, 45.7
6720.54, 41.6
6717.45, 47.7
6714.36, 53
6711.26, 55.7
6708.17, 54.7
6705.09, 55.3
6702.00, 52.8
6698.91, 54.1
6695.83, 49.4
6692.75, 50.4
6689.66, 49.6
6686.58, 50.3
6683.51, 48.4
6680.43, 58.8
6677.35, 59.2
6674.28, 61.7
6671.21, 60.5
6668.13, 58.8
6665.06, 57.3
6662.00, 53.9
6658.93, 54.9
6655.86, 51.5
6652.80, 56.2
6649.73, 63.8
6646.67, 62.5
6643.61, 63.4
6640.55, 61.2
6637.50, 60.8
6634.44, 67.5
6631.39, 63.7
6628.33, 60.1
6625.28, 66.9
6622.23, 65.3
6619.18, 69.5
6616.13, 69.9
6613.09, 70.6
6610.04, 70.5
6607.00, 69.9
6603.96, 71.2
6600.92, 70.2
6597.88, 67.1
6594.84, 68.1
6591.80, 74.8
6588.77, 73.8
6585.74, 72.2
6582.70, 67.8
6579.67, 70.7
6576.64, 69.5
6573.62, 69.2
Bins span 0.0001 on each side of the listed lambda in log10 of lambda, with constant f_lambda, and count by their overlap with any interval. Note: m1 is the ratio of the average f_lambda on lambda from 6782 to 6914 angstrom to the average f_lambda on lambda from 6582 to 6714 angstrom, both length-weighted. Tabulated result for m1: 0.81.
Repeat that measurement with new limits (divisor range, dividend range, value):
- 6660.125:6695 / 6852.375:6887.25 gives 0.90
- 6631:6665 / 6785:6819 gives 0.79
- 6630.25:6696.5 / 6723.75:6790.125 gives 0.84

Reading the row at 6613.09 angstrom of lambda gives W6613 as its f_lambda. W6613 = 70.6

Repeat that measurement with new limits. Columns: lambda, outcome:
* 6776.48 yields 51.6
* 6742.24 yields 50.8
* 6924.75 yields 62.1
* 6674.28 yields 61.7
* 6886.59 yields 50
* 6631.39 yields 63.7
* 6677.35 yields 59.2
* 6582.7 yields 67.8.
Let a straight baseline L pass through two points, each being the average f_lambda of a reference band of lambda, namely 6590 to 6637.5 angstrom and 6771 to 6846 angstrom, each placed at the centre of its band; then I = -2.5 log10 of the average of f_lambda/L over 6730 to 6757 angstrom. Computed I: 0.148 mag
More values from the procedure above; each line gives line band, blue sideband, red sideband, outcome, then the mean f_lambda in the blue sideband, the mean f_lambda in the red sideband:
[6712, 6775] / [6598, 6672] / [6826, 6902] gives 0.18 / 63.4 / 50.5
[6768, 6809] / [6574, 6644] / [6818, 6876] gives 0.12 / 68.1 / 49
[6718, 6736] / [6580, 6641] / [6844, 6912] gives 0.30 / 68.2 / 51.4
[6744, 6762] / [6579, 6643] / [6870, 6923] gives 0.28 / 68.1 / 53.7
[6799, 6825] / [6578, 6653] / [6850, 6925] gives 0.17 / 67.3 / 52.4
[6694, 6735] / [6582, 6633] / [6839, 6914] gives 0.23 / 68.9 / 51.6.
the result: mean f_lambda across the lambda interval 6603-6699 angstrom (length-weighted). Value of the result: 60.4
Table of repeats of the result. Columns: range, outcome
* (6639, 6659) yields 59.4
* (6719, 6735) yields 45.9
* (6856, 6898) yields 50.7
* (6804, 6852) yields 49.3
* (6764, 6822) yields 48.5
